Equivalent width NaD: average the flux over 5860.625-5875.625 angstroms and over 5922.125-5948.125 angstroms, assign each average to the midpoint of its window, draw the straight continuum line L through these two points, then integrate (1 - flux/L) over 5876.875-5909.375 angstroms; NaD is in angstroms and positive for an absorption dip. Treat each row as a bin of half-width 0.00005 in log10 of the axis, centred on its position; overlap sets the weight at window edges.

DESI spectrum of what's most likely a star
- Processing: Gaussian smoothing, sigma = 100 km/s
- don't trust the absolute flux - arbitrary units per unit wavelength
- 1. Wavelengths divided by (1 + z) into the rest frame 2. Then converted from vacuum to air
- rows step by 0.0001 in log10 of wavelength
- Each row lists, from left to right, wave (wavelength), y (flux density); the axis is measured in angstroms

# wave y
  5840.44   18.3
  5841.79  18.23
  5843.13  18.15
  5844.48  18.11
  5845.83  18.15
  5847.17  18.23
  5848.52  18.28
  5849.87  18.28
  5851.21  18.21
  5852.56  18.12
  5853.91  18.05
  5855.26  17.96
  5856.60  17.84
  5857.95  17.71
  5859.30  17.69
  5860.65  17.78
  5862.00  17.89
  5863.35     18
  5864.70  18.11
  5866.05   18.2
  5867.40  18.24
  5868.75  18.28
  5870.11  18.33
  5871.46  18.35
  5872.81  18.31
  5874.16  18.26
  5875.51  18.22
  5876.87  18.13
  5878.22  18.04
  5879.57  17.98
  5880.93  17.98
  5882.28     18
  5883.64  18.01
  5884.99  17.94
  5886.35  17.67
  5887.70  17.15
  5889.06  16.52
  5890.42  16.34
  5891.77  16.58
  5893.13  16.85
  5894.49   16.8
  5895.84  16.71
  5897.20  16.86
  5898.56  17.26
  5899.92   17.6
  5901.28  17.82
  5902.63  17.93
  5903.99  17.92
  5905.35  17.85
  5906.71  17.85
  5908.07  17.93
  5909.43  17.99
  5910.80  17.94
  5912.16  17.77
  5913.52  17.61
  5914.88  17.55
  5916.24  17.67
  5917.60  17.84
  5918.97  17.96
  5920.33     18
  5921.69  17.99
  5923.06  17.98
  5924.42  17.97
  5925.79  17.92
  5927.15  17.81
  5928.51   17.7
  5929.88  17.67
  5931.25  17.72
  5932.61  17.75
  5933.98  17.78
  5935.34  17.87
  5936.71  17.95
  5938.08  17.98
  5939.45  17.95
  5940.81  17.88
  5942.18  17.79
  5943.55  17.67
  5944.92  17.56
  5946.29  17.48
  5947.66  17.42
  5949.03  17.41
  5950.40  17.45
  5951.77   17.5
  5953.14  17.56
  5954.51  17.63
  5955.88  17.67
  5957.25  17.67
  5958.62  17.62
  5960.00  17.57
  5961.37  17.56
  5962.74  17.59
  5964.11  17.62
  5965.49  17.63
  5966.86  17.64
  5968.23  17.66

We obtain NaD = 1.0 angstroms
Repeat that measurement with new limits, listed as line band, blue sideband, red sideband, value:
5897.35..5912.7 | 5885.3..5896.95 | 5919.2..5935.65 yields -0.47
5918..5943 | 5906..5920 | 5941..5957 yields -0.25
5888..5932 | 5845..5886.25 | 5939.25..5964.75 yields 0.69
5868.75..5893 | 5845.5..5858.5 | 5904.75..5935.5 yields 0.32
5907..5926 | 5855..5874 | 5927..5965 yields -0.06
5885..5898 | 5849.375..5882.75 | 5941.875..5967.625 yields 0.76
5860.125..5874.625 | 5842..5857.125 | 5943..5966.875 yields -0.10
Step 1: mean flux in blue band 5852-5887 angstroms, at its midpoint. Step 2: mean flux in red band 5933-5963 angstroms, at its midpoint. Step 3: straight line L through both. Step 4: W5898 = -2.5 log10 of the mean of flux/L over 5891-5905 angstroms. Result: 0.04 mag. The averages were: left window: 18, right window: 17.7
